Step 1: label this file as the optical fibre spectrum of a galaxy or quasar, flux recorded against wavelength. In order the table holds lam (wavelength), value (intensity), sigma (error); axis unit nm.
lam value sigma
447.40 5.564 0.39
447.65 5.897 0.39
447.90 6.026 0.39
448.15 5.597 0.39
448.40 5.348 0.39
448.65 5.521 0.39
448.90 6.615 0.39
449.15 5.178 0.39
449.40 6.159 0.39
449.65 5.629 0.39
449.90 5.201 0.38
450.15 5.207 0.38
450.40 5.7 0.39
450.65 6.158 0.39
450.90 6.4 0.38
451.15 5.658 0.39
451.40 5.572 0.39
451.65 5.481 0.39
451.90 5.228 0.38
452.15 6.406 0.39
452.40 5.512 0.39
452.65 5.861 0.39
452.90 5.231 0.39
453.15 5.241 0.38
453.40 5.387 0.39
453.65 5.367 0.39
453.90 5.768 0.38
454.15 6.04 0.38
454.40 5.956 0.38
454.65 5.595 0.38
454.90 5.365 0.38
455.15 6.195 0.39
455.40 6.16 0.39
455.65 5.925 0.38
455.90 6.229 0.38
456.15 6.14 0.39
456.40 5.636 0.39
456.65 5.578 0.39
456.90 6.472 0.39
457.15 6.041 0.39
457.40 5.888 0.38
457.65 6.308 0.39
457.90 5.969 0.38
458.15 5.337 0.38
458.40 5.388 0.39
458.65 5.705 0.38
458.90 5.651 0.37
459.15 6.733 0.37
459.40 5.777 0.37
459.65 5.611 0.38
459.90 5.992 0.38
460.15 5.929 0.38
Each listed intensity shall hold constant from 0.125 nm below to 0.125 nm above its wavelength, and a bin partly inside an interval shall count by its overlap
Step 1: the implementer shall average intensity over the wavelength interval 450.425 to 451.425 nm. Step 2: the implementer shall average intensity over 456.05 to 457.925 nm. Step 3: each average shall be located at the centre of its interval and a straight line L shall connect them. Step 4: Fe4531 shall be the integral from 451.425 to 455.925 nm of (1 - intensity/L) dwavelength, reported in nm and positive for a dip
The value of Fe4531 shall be 0.21 nm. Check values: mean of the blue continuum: 5.96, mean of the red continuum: 6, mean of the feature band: 5.7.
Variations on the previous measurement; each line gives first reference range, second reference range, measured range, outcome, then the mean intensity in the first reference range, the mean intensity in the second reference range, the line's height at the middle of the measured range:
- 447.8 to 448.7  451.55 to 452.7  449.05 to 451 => -0.017 nm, 5.62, 5.69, 5.65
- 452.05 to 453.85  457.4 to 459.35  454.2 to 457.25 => -0.118 nm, 5.57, 5.87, 5.72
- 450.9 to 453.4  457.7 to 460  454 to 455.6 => -0.055 nm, 5.61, 5.81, 5.69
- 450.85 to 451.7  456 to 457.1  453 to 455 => 0.094 nm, 5.75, 5.97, 5.86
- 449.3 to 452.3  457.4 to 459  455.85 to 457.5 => -0.072 nm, 5.73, 5.74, 5.74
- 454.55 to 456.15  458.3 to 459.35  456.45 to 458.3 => -0.007 nm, 5.93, 5.87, 5.9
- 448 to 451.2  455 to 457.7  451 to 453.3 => 0.102 nm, 5.72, 6.04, 5.84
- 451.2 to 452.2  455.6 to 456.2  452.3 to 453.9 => 0.089 nm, 5.62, 6.11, 5.78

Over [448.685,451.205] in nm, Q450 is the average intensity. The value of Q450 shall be 5.78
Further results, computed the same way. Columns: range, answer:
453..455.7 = 5.72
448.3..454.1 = 5.65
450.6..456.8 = 5.76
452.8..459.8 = 5.81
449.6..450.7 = 5.54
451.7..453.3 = 5.57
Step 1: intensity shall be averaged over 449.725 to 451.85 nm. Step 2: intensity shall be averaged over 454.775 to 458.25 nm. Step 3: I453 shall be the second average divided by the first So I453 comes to 1.1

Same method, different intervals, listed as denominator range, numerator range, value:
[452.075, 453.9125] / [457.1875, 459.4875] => 1.05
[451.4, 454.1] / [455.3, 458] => 1.08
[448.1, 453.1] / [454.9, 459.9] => 1.04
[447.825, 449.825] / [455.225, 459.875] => 1.03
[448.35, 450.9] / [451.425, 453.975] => 0.97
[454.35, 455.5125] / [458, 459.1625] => 0.97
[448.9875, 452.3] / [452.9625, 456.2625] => 1.02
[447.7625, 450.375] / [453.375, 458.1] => 1.04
